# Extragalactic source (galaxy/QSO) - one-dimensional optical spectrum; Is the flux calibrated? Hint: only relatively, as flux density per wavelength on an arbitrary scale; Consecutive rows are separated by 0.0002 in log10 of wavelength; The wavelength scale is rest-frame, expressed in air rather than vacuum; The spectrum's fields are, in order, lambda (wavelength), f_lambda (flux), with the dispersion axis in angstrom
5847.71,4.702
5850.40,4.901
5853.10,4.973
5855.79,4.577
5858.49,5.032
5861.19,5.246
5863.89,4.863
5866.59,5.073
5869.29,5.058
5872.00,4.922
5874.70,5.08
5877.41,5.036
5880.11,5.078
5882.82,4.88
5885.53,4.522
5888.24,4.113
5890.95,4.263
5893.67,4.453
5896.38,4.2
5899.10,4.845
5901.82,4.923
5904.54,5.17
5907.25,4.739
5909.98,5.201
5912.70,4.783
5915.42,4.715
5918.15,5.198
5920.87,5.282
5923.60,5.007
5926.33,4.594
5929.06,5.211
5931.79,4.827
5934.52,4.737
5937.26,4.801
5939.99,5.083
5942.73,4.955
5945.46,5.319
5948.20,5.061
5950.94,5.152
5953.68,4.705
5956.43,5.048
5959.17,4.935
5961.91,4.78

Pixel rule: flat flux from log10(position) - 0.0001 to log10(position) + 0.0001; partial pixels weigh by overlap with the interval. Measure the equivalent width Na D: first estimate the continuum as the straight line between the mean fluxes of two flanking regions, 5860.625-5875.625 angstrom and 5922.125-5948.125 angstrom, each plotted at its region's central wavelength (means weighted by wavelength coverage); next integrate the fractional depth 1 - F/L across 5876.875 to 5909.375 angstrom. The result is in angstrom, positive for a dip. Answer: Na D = 2.0 angstrom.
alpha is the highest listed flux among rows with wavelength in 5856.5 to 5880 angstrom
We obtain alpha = 5.246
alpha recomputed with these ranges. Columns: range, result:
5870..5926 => 5.282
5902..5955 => 5.319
